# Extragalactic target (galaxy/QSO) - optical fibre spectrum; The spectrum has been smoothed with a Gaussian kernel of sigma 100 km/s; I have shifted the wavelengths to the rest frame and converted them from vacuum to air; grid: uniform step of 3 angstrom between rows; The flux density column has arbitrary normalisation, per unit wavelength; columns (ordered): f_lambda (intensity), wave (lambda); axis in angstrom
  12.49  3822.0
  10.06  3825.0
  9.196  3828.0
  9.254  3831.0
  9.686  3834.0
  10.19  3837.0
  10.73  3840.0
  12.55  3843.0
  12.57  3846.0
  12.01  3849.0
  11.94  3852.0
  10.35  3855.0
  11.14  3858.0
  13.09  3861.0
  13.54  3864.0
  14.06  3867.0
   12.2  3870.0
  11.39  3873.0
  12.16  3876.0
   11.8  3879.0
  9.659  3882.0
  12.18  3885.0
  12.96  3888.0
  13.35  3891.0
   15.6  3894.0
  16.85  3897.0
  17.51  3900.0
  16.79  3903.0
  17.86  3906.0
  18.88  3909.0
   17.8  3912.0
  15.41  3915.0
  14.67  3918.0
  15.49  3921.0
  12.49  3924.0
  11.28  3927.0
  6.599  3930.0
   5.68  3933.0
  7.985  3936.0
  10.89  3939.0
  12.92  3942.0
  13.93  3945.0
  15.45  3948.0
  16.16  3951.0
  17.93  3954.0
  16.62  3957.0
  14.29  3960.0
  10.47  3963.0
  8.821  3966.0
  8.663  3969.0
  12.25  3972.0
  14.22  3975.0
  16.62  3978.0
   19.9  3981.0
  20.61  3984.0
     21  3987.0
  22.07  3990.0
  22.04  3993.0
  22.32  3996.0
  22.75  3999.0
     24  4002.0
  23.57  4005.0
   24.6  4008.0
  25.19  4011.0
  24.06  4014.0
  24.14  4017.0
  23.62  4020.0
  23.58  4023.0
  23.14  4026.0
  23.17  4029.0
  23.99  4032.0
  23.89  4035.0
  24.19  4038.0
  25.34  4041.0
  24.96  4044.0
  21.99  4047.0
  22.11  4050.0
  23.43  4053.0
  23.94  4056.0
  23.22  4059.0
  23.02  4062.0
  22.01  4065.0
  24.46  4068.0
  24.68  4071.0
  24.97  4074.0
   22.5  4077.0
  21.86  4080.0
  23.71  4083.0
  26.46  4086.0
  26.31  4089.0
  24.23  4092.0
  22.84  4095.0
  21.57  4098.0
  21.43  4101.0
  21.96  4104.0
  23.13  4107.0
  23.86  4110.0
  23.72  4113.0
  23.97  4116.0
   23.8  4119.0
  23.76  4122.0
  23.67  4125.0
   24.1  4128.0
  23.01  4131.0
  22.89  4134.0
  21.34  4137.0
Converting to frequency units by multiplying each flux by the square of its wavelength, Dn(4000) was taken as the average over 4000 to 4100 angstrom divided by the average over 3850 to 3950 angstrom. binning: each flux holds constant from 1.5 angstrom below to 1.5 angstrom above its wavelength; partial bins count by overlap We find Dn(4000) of 1.9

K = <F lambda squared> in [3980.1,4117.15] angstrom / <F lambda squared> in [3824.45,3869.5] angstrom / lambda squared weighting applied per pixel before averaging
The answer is 2.3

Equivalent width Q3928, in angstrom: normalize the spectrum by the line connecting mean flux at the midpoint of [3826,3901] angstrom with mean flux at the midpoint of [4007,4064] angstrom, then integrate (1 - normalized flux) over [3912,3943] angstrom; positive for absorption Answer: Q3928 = 8.9 angstrom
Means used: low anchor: 12.2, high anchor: 23.7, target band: 11.6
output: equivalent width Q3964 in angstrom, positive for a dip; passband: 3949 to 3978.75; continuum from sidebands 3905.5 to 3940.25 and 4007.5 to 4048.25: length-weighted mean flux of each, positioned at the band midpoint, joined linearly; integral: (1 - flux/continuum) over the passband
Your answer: 6.1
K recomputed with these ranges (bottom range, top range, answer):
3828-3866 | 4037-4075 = 2.32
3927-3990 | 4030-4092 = 1.83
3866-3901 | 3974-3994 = 1.55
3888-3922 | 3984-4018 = 1.49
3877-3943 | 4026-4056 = 1.89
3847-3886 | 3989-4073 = 2.14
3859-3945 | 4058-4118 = 1.95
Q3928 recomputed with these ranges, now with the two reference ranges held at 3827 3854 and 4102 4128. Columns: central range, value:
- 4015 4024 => -2.2 angstrom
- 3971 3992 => -1.1 angstrom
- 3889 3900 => -1.7 angstrom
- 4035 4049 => -2.7 angstrom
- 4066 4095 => -3.1 angstrom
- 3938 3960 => 1.4 angstrom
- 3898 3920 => -4.6 angstrom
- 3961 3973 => 4.7 angstrom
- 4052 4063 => -1.4 angstrom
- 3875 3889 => 1.2 angstrom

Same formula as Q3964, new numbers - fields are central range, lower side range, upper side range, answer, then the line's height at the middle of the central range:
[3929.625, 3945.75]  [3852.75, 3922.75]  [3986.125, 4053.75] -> 7.32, 17.6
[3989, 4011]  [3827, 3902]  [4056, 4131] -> -4.94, 19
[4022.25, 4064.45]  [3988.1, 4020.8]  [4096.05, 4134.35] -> -0.34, 23.3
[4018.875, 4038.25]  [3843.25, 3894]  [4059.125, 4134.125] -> -3.32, 20.2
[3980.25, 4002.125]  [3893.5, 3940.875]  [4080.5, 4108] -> -4.79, 17.8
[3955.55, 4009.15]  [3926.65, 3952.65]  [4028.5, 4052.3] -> -3.85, 16.5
